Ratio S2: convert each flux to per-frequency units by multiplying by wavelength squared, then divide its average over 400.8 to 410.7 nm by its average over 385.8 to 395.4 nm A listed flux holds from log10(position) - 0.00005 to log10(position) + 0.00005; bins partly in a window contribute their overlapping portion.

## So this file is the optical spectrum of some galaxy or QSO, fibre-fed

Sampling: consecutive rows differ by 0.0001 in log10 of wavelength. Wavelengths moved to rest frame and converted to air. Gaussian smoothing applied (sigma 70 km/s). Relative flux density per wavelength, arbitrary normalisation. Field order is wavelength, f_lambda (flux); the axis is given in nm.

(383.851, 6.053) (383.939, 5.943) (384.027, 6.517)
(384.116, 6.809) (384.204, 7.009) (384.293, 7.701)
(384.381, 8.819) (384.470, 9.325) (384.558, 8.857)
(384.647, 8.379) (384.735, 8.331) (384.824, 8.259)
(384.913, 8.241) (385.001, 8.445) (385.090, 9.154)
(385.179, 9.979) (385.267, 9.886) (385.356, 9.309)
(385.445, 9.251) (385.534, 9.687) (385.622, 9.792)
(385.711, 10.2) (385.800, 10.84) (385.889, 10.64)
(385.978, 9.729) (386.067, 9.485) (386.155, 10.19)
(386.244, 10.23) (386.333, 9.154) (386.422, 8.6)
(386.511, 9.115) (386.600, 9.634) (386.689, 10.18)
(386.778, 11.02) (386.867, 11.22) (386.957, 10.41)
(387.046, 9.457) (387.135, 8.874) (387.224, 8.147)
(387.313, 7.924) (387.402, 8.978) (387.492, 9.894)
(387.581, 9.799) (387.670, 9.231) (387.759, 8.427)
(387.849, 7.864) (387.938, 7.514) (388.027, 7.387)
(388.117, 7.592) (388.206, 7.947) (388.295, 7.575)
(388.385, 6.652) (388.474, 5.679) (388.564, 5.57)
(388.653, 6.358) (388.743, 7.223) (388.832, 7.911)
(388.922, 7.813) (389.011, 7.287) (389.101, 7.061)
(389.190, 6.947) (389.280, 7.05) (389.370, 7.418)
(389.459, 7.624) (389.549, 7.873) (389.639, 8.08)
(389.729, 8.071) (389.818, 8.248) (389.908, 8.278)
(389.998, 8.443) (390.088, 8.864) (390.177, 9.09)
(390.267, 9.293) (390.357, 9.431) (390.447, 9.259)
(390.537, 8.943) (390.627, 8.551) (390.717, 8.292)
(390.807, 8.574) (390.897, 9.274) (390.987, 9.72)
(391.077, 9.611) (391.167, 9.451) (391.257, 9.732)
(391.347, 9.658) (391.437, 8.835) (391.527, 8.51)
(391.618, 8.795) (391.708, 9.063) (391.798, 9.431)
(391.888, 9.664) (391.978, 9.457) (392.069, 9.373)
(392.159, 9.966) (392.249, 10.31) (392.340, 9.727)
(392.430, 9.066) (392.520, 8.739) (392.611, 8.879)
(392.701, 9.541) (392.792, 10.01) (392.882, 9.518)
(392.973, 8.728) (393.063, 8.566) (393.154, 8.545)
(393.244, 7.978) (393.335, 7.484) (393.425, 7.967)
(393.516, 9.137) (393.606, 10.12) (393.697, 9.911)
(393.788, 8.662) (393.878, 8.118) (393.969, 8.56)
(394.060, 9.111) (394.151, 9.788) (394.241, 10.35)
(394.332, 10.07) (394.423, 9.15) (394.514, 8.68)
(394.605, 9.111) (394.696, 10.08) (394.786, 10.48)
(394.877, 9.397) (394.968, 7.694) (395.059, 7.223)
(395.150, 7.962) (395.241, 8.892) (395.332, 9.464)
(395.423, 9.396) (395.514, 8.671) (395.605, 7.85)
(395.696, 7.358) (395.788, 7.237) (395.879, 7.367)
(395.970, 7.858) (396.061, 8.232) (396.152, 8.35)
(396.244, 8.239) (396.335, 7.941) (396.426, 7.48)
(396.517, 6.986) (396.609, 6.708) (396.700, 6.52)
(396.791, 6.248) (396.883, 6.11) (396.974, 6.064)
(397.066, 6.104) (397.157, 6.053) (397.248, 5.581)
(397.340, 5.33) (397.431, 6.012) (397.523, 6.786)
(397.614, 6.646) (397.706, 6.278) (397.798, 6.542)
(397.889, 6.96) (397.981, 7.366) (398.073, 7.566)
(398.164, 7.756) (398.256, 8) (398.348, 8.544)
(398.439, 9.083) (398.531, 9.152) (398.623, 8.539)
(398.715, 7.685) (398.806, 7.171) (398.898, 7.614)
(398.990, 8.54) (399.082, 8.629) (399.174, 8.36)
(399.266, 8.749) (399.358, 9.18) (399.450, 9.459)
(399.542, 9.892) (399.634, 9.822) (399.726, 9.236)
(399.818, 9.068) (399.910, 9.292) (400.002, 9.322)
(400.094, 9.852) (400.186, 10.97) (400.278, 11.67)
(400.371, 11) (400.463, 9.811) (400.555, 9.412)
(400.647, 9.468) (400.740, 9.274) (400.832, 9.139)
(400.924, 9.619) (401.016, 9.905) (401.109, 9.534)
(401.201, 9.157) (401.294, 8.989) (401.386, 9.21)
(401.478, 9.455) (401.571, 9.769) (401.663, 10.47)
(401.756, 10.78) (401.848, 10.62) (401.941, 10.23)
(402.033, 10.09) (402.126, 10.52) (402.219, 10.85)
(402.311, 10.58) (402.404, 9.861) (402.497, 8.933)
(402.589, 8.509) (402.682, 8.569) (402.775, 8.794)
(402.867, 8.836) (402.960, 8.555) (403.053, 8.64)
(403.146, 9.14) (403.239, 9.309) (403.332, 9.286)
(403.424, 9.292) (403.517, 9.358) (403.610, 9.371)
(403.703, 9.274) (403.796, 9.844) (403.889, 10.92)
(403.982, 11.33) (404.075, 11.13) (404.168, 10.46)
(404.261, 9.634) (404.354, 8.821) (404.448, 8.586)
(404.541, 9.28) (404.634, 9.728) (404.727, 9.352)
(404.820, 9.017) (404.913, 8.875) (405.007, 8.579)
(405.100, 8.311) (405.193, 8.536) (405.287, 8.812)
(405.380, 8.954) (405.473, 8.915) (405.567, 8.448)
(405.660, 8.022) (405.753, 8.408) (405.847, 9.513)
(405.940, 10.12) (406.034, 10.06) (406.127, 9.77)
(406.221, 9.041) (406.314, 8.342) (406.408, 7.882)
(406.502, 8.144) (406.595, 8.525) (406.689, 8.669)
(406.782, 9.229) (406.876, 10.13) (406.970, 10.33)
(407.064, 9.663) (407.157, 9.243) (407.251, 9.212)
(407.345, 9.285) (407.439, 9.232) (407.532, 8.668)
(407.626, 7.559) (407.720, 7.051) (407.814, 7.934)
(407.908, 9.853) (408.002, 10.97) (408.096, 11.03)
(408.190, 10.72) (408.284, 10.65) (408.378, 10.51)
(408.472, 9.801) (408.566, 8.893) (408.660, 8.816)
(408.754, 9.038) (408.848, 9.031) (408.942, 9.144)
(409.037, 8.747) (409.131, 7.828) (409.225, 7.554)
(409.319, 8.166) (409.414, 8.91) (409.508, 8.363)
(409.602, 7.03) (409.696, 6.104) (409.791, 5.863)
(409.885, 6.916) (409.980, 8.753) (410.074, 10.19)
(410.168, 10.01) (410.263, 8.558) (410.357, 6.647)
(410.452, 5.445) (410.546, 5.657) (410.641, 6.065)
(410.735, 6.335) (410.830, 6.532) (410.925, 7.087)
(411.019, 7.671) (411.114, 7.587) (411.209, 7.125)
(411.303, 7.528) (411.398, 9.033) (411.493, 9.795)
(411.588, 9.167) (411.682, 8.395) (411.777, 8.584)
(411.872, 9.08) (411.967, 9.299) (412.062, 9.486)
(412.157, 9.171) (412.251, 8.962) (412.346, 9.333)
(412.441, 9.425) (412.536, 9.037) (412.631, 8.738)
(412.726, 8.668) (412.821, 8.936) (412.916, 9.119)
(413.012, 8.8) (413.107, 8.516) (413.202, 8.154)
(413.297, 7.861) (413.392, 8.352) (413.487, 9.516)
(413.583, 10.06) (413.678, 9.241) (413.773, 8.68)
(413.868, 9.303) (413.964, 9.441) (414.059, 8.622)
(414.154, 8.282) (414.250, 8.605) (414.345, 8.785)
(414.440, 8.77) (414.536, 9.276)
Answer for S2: 1.11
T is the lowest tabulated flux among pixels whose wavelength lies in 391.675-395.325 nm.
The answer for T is 7.223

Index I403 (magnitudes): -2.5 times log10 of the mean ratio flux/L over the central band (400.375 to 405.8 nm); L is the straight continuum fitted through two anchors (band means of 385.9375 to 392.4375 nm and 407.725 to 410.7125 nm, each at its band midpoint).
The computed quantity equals -0.110 mag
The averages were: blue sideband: 8.7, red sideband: 8.45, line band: 9.44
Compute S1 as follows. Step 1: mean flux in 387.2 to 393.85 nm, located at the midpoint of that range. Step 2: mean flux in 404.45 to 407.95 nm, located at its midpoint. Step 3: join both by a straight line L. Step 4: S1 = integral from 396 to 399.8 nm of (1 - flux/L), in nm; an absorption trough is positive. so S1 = 0.49 nm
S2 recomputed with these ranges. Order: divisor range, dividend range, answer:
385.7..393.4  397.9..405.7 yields 1.13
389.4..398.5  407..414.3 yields 1.11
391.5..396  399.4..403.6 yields 1.12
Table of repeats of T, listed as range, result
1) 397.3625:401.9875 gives 6.012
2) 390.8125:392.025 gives 8.51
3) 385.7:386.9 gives 8.6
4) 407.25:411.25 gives 5.445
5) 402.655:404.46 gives 8.555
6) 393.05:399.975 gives 5.33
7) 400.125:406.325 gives 8.022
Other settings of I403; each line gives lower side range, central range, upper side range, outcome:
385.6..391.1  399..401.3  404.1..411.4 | -0.110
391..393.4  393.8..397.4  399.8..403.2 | 0.170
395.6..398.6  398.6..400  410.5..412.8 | -0.195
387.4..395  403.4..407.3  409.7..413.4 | -0.116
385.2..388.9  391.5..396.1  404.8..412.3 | -0.016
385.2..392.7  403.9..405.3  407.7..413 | -0.101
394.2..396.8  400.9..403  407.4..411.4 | -0.165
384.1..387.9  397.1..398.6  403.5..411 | 0.253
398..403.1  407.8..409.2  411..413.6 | -0.071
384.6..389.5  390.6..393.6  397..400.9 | -0.072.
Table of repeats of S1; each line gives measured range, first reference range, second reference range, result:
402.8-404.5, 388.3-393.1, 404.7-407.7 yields -0.13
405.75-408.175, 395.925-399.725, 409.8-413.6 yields -0.34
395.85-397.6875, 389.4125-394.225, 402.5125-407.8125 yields 0.45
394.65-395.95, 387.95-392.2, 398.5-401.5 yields 0.05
